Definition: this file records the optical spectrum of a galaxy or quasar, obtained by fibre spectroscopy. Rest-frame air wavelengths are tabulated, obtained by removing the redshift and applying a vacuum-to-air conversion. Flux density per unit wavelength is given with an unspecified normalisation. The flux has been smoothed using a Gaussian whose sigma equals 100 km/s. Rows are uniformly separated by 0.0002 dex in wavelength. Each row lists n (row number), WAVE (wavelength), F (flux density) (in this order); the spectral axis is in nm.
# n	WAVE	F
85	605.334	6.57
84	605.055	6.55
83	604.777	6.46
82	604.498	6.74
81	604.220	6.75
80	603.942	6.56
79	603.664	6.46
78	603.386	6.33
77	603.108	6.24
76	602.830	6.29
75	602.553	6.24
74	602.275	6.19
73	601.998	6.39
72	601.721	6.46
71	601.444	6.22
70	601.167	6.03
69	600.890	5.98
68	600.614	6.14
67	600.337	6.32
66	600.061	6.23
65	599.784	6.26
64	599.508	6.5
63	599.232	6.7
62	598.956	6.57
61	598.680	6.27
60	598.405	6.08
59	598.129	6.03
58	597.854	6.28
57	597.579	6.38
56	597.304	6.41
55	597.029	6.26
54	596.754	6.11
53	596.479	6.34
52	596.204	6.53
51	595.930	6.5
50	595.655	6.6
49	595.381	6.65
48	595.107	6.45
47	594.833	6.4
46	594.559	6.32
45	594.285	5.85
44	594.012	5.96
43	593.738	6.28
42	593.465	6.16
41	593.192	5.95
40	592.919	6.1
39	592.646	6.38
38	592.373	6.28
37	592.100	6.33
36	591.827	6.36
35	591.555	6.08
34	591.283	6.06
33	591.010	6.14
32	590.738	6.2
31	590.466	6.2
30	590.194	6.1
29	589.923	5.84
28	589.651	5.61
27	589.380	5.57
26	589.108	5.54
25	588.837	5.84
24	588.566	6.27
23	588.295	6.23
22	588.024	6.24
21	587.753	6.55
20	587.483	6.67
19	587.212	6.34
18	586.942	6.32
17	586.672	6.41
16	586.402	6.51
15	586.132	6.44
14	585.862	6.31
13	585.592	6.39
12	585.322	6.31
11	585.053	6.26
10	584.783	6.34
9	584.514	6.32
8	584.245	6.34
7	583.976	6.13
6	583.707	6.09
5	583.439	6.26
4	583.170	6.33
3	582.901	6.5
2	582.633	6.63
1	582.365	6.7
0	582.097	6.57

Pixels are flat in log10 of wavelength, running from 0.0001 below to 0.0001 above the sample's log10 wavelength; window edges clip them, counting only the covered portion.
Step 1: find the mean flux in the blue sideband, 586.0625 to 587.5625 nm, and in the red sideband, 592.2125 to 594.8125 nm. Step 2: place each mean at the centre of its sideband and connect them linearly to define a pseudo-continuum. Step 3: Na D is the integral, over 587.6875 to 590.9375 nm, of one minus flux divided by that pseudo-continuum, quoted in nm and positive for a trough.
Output 0.17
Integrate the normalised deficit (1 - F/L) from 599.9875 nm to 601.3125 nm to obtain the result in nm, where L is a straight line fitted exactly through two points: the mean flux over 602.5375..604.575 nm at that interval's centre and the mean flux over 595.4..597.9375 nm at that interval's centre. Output 0.06 nm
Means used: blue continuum 6.39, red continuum 6.46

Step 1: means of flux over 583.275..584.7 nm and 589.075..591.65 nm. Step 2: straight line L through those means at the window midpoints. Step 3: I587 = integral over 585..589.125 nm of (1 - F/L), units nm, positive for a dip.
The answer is -0.145 nm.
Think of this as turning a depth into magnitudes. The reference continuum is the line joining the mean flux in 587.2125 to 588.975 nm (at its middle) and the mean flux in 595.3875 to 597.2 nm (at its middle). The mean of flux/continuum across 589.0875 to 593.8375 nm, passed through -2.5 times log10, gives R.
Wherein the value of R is 0.05 mag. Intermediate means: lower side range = 6.3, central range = 6.08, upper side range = 6.41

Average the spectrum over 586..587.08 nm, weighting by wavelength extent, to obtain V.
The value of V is 6.42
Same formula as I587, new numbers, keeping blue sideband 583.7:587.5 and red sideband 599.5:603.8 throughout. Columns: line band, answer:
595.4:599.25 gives -0.047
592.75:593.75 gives 0.030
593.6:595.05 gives 0.028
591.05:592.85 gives 0.021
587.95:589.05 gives 0.040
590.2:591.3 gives 0.028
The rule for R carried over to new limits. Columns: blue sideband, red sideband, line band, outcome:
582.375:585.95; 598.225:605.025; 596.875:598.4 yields 0.02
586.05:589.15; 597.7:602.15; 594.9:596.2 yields -0.04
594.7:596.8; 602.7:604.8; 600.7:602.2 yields 0.04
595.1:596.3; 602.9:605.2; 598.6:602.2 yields 0.04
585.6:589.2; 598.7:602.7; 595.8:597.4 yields -0.01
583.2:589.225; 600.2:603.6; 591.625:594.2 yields 0.01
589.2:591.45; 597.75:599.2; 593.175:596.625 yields -0.03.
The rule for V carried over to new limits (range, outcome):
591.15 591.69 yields 6.07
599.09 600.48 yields 6.4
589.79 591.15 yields 6.1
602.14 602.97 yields 6.24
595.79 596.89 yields 6.37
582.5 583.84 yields 6.36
